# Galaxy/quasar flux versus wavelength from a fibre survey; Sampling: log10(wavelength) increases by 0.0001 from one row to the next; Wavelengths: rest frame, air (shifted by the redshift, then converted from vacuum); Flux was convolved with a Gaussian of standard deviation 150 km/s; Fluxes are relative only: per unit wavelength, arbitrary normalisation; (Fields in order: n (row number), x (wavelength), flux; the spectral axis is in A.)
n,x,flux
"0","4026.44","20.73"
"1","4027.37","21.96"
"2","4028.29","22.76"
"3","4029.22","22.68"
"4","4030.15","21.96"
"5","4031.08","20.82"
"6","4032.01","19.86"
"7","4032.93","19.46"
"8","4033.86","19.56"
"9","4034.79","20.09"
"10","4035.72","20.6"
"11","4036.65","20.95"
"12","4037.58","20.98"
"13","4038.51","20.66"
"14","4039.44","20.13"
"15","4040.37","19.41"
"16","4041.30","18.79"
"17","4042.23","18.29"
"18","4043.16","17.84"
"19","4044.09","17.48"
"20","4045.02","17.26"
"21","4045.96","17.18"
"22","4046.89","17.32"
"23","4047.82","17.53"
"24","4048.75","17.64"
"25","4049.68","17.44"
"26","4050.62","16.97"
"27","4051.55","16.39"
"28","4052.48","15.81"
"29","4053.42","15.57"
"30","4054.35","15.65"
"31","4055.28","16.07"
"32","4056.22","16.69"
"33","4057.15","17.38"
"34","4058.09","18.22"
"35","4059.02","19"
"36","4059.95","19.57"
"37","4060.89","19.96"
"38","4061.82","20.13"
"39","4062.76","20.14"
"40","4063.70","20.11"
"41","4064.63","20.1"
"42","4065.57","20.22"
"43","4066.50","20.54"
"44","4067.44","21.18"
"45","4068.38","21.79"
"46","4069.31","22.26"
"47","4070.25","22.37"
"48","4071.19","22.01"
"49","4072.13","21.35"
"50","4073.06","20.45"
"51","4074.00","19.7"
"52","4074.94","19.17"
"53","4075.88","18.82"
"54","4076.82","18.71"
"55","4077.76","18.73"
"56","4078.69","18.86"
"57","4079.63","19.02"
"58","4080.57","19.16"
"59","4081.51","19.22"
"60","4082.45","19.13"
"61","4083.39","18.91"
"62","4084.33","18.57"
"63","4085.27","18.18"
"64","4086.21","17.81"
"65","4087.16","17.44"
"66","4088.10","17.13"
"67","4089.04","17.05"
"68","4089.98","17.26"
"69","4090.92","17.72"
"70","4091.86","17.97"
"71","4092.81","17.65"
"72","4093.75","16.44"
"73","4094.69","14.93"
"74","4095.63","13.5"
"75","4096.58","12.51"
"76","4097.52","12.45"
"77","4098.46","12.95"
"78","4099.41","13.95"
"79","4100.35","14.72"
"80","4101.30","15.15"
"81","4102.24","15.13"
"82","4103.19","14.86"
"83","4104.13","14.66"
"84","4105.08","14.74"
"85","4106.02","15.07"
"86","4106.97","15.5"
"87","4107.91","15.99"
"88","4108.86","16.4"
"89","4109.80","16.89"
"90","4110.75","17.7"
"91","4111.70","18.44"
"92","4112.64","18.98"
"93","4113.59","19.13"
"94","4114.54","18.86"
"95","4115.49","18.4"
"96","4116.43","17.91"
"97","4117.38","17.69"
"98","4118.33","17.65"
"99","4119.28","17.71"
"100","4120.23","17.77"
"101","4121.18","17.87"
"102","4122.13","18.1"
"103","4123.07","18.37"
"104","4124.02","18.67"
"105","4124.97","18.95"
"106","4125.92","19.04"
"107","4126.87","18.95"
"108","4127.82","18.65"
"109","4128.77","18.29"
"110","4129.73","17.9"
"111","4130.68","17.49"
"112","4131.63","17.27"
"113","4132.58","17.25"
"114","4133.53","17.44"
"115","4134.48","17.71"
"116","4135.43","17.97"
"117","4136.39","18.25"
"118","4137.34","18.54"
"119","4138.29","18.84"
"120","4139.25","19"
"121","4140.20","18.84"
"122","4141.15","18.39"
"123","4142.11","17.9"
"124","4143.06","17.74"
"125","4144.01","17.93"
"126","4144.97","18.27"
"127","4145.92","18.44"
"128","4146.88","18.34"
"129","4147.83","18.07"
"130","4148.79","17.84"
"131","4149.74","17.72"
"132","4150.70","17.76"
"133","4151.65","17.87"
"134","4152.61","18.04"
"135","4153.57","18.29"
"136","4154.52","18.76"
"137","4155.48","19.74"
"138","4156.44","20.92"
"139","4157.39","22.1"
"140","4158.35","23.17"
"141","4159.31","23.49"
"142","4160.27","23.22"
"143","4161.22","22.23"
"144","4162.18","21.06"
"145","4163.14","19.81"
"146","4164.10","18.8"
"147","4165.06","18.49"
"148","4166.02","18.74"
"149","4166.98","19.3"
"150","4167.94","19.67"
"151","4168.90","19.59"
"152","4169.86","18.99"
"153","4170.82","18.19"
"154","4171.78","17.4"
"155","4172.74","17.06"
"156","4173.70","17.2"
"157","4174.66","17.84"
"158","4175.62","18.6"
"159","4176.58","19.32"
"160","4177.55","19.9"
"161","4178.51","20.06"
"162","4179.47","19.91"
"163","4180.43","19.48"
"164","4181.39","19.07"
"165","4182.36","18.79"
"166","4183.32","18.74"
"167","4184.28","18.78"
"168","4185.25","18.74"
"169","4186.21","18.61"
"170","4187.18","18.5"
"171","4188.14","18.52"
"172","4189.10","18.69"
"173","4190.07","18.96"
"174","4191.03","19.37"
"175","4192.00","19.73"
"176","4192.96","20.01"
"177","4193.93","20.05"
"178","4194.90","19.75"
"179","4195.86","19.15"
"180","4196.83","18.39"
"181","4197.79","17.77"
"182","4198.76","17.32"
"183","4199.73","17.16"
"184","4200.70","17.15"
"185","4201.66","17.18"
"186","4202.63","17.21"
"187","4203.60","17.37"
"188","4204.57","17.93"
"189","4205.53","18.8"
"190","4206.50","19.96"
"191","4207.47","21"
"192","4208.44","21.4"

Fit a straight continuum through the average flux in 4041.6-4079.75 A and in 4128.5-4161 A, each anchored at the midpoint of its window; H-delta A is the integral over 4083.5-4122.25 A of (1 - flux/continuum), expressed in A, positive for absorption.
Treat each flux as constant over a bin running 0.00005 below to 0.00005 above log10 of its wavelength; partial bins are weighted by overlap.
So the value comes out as 4.6 A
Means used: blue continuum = 18.8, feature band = 16.6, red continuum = 18.8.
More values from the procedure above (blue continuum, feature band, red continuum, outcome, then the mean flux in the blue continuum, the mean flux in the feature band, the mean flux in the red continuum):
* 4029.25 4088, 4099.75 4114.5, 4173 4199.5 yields 2.12 A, 19.1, 16.3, 18.9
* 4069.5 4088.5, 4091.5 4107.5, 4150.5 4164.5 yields 3.89 A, 19.3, 14.8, 20.4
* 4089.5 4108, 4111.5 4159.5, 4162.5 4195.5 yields -4.69 A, 15.1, 18.5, 19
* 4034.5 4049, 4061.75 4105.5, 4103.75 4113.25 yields -1.30 A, 18.9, 17.9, 16.5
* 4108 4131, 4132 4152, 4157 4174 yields 0.95 A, 18.1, 18.1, 19.9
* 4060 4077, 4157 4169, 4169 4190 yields -1.13 A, 20.5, 20.8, 18.7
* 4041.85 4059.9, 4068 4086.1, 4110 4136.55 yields -2.30 A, 17.2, 19.8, 18.1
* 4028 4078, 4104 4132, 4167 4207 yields 1.93 A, 19.3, 17.7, 18.7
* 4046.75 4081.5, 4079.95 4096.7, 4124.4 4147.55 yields 1.23 A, 19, 17.4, 18.2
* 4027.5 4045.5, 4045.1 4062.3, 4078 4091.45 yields 1.69 A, 20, 17.5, 18.3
